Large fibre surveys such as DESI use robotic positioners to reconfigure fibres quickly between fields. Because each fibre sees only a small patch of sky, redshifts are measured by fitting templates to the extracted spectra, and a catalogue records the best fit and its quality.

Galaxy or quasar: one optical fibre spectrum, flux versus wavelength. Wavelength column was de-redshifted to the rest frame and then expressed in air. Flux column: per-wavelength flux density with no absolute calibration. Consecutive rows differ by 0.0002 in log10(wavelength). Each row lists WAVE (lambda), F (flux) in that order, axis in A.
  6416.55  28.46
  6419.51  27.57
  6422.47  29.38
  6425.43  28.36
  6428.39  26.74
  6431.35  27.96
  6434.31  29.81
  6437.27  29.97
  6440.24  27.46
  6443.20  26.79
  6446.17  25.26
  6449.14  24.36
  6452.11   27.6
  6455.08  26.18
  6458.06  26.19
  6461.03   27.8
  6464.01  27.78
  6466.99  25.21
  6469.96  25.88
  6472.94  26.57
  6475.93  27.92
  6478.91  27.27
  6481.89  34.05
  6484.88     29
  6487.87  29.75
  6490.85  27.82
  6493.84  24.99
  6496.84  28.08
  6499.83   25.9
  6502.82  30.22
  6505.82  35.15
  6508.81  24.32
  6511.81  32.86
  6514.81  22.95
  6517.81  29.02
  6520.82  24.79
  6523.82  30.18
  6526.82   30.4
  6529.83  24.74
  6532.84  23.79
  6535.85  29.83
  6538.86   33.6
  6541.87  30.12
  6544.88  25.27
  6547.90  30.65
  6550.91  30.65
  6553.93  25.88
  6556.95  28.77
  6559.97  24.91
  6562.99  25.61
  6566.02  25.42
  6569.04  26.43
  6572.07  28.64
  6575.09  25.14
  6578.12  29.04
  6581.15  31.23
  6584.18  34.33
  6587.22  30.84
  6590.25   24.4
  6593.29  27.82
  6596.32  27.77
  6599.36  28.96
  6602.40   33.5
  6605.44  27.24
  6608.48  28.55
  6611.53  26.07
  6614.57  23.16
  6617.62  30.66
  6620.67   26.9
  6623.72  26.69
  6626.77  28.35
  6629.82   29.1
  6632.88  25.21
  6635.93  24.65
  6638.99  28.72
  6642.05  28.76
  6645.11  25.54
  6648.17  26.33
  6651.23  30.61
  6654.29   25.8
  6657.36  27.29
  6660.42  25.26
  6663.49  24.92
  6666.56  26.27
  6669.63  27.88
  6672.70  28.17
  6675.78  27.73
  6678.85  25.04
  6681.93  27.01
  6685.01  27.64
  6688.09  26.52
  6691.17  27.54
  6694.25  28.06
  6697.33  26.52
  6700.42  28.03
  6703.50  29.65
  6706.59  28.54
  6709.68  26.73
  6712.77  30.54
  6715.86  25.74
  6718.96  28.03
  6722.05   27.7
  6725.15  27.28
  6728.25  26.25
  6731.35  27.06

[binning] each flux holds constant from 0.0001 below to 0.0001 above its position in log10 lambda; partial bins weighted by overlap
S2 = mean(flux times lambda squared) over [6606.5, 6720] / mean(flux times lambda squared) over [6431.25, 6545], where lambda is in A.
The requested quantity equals 1.0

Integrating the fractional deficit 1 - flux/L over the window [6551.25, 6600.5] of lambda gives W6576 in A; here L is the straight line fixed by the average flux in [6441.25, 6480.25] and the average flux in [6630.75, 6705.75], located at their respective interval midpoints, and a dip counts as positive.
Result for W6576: -1.9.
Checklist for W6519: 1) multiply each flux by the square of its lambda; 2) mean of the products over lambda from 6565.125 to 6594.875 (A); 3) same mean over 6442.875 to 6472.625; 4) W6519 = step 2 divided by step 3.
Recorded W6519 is 1.12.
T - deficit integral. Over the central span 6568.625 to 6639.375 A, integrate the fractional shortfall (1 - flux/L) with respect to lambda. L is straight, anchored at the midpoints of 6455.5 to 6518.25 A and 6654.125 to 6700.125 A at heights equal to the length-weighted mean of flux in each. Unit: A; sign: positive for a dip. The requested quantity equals -2.0 A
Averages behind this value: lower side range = 28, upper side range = 26.8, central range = 28.1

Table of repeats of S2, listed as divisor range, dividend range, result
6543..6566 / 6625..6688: 1.02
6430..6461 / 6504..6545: 1.07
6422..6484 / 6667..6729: 1.08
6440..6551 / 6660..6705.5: 1.03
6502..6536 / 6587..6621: 1.02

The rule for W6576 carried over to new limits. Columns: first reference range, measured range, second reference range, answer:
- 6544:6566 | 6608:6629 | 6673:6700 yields 0.0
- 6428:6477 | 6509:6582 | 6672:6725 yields -1.6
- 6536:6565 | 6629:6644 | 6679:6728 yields 0.4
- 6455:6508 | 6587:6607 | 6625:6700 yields -0.8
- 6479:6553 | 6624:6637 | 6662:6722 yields 0.4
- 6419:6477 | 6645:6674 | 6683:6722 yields 0.9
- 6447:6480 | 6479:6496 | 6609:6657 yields -1.4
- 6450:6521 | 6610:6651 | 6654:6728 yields 0.6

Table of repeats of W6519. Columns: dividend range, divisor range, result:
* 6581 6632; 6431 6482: 1.09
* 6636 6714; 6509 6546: 1.02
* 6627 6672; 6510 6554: 0.98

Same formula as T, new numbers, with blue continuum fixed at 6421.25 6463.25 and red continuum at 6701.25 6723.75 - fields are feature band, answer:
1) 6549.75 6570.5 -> 0.7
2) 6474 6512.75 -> -2.0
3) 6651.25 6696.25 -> 1.8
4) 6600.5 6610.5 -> -0.6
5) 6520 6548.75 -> -0.7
